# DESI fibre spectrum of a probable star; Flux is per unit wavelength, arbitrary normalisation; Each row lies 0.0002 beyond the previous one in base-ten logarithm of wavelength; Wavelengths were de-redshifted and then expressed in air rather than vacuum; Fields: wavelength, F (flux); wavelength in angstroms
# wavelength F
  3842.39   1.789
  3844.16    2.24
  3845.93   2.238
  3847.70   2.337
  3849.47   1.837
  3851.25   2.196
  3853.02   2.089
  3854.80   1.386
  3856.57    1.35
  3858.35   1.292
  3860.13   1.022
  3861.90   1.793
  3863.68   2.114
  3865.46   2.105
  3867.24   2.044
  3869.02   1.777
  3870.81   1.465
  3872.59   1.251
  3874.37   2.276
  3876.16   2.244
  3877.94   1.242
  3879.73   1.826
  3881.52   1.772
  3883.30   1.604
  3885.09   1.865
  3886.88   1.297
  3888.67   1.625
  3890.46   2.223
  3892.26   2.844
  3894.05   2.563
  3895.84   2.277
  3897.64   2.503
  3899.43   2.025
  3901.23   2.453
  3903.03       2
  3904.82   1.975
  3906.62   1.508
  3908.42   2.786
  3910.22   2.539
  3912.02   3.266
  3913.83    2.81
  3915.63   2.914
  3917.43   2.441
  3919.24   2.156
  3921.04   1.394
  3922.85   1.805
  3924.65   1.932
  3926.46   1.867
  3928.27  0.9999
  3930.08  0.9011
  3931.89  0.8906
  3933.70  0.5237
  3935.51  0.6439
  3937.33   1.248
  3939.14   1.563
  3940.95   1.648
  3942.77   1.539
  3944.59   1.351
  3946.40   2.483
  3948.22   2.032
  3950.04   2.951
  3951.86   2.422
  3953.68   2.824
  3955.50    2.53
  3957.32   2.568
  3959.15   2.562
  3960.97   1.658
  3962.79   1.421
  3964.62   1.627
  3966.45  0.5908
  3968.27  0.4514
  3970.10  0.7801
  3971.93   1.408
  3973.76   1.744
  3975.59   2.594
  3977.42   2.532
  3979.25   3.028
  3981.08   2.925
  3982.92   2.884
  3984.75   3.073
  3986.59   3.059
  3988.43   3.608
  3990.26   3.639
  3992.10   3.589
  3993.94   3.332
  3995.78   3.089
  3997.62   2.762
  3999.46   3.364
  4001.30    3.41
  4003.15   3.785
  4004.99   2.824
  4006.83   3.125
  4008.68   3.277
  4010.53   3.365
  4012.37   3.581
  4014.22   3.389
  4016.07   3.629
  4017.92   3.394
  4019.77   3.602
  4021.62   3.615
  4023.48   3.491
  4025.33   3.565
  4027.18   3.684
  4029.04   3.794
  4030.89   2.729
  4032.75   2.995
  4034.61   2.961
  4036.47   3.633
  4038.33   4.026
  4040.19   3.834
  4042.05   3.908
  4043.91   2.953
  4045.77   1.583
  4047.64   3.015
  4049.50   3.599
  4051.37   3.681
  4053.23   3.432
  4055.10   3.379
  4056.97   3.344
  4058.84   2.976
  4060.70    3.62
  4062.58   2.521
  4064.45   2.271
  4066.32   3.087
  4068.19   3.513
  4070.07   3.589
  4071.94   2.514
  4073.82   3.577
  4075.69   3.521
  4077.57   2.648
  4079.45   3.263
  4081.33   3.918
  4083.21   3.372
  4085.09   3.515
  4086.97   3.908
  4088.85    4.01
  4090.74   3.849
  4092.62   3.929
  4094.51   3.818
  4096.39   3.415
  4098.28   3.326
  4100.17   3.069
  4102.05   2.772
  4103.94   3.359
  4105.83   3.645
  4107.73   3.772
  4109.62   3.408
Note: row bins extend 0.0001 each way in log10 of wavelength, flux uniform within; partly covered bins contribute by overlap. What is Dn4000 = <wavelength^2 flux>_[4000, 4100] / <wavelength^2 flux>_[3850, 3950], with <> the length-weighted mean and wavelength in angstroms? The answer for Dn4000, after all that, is 2.0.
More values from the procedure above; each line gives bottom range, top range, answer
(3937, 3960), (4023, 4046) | 1.63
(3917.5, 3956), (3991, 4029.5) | 2.07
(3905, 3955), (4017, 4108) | 1.88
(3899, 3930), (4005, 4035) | 1.67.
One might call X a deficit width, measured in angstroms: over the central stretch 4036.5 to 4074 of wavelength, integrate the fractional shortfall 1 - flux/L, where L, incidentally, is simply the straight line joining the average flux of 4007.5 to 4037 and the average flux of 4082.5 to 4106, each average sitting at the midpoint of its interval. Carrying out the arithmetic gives 2.6 angstroms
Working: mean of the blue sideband 3.41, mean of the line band 3.22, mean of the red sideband 3.54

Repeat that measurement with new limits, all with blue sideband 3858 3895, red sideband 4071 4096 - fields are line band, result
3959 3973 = 7.2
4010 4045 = -4.7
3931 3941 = 5.5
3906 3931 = 0.7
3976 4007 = -4.4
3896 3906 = -0.7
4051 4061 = -0.2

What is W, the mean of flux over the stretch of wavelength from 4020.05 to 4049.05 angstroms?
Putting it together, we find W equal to 3.33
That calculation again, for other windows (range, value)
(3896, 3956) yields 1.97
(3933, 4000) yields 2.22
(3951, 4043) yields 2.92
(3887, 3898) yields 2.26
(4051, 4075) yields 3.19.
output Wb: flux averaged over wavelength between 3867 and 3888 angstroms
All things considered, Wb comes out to 1.71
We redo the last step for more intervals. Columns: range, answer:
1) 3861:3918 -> 2.11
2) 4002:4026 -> 3.43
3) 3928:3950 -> 1.39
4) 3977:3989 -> 3.02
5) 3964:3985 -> 1.94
